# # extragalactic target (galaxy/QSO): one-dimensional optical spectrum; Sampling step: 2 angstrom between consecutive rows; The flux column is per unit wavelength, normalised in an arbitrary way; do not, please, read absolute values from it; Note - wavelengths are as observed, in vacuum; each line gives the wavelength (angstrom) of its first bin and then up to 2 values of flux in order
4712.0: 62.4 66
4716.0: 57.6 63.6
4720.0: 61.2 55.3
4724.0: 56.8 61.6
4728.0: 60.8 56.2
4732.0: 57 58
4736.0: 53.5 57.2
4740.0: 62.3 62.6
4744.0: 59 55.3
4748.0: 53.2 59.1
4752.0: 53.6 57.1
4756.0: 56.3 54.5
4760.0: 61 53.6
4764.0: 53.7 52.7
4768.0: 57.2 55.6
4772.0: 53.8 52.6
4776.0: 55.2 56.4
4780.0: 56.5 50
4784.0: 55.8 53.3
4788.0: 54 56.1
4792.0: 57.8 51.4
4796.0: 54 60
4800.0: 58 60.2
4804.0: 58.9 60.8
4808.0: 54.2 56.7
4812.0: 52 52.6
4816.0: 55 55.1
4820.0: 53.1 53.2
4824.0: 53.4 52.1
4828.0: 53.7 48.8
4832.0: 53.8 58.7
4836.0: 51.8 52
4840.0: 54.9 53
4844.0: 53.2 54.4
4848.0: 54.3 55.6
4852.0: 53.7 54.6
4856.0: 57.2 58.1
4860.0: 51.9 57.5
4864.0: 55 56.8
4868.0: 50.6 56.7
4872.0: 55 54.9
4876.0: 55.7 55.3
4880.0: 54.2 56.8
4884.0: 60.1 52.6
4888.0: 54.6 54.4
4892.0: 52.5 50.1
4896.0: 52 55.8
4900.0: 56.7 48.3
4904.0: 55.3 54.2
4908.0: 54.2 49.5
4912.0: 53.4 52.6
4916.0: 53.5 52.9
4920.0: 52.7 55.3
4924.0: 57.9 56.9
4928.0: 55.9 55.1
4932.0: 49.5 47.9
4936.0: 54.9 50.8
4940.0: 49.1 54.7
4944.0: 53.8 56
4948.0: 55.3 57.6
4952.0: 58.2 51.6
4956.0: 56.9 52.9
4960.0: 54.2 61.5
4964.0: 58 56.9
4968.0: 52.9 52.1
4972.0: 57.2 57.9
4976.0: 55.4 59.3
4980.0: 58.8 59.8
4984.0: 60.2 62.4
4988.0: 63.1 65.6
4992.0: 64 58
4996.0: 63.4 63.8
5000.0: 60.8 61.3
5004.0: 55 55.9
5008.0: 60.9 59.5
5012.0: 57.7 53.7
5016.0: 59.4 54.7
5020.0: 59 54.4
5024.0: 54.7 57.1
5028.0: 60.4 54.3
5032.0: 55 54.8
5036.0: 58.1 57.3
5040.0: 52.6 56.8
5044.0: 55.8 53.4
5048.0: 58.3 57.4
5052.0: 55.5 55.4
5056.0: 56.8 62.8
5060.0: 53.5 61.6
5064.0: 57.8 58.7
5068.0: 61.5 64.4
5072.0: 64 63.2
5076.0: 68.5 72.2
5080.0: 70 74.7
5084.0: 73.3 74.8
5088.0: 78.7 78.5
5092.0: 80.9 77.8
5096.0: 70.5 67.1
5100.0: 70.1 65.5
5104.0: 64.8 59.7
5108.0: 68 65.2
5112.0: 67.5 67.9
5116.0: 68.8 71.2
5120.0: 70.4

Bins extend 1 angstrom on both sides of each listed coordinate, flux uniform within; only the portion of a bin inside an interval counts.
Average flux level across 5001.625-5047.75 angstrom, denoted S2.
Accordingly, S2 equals 56.6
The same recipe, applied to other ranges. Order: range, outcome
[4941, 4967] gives 56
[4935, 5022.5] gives 57.5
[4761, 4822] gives 55.2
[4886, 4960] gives 53.7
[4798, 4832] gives 55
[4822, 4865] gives 54.2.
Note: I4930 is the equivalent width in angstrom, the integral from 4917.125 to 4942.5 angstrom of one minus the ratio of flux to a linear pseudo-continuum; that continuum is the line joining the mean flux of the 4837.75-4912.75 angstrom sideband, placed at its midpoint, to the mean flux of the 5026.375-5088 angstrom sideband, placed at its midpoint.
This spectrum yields 1.4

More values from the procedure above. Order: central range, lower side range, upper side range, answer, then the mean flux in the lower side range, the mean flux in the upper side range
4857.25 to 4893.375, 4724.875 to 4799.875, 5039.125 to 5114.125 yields 2.6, 56.2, 64.9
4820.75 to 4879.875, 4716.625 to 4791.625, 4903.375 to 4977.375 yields 1.2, 56.5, 54.5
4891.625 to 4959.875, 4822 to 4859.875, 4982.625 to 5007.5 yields 5.0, 54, 61.1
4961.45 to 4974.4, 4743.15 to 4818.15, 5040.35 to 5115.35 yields 1.1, 55.6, 65.1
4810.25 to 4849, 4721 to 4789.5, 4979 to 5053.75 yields 2.2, 56.2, 58.2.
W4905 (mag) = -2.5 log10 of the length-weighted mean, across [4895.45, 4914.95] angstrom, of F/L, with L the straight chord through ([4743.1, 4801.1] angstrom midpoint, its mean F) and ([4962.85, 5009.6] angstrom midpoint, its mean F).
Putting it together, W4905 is 0.09 mag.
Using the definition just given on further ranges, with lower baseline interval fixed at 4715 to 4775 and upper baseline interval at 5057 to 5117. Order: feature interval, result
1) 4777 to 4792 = 0.07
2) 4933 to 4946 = 0.21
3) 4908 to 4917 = 0.19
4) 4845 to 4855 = 0.11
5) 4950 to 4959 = 0.15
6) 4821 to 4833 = 0.14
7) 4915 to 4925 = 0.15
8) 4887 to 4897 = 0.17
